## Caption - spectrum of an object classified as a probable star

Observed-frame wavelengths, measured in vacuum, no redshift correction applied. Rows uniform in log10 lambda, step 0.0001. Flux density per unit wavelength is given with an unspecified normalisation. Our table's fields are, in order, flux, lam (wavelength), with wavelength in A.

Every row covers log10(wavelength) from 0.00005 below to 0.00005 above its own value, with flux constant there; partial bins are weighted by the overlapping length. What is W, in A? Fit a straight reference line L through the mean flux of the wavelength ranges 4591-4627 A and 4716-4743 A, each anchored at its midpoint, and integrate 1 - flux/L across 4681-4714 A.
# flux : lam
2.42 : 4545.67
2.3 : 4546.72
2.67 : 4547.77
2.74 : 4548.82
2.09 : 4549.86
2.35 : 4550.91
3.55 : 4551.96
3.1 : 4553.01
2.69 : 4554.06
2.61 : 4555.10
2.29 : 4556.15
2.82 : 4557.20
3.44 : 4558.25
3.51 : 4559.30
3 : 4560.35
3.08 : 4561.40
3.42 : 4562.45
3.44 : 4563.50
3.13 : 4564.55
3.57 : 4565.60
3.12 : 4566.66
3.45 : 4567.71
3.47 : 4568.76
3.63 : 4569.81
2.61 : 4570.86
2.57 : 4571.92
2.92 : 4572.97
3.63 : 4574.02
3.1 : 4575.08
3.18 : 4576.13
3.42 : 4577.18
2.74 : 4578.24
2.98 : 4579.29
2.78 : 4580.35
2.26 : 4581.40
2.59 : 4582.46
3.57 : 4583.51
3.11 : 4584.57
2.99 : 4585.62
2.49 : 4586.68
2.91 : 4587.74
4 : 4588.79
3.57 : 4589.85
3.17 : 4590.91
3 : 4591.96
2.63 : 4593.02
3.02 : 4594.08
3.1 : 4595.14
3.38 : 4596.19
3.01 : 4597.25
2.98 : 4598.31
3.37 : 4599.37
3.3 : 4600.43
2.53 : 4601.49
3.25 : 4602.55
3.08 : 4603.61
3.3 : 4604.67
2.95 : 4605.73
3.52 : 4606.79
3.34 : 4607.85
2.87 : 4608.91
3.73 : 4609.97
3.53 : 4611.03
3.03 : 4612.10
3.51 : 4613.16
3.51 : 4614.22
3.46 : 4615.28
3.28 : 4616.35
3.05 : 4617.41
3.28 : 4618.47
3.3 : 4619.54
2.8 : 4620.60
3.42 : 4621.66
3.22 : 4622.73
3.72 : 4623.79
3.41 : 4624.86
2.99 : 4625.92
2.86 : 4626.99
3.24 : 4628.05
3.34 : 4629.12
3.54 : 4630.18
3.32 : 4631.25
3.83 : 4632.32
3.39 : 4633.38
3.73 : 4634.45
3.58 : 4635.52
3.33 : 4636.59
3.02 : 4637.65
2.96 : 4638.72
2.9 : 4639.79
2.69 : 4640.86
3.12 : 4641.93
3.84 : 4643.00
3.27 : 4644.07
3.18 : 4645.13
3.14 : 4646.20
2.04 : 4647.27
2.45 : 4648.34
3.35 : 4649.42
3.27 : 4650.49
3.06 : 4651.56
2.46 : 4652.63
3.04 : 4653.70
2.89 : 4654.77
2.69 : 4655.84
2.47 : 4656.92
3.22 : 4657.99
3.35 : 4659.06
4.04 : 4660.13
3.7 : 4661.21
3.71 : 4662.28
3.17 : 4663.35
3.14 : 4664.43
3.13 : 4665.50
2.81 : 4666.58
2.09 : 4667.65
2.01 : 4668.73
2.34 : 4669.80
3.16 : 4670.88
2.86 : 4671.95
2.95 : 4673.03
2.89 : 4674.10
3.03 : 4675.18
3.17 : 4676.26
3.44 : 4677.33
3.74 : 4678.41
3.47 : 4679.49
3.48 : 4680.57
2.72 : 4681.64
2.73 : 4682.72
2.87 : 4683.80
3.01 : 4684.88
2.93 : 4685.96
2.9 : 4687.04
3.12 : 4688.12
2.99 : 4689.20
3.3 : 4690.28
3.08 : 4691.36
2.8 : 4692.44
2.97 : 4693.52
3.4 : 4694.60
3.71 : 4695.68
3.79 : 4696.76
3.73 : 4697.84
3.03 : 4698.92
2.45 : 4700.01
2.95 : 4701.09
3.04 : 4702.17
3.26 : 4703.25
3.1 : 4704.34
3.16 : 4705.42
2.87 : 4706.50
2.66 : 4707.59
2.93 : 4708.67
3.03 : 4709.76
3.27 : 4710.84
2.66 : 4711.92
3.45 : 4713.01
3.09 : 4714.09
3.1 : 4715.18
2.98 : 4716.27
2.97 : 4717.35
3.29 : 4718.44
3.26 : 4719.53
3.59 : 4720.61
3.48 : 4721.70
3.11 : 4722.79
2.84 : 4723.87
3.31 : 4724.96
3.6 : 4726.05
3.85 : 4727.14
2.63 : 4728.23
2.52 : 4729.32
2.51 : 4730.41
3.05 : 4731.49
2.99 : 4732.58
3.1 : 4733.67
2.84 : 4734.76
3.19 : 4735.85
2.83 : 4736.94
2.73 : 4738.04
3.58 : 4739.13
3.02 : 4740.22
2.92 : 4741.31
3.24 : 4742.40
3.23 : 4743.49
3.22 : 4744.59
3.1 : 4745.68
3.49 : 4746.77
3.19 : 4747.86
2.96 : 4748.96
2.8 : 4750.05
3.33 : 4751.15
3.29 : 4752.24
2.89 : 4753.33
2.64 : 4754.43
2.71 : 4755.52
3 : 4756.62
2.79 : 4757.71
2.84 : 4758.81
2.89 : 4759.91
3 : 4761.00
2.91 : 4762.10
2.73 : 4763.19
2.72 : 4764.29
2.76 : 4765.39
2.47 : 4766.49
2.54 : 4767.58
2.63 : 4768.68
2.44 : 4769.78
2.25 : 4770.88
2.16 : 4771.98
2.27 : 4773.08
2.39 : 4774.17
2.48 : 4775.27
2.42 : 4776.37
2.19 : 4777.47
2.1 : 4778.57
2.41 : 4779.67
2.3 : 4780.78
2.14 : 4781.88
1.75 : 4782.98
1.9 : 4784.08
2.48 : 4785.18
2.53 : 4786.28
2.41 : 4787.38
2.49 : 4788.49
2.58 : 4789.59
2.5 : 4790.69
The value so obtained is 0.6 A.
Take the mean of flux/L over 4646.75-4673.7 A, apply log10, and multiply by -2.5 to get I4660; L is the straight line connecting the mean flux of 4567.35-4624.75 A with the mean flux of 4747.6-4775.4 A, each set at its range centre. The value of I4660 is 0.02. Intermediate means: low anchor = 3.16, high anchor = 2.73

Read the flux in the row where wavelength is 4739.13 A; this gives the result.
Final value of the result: 3.58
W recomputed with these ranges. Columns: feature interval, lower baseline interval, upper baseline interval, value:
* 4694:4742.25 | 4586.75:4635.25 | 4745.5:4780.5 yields -4.1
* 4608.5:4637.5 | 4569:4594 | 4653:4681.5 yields -2.7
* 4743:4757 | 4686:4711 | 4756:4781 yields -1.9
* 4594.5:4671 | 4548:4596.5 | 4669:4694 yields -2.9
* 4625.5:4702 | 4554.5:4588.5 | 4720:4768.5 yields -1.8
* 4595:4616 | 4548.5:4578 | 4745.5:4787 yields -1.9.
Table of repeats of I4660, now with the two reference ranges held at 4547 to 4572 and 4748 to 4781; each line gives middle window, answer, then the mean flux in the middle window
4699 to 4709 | -0.07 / 2.94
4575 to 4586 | 0.00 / 2.97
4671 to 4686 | -0.11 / 3.1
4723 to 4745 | -0.13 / 3.06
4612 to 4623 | -0.13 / 3.27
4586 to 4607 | -0.06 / 3.12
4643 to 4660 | -0.05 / 2.98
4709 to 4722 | -0.16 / 3.17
